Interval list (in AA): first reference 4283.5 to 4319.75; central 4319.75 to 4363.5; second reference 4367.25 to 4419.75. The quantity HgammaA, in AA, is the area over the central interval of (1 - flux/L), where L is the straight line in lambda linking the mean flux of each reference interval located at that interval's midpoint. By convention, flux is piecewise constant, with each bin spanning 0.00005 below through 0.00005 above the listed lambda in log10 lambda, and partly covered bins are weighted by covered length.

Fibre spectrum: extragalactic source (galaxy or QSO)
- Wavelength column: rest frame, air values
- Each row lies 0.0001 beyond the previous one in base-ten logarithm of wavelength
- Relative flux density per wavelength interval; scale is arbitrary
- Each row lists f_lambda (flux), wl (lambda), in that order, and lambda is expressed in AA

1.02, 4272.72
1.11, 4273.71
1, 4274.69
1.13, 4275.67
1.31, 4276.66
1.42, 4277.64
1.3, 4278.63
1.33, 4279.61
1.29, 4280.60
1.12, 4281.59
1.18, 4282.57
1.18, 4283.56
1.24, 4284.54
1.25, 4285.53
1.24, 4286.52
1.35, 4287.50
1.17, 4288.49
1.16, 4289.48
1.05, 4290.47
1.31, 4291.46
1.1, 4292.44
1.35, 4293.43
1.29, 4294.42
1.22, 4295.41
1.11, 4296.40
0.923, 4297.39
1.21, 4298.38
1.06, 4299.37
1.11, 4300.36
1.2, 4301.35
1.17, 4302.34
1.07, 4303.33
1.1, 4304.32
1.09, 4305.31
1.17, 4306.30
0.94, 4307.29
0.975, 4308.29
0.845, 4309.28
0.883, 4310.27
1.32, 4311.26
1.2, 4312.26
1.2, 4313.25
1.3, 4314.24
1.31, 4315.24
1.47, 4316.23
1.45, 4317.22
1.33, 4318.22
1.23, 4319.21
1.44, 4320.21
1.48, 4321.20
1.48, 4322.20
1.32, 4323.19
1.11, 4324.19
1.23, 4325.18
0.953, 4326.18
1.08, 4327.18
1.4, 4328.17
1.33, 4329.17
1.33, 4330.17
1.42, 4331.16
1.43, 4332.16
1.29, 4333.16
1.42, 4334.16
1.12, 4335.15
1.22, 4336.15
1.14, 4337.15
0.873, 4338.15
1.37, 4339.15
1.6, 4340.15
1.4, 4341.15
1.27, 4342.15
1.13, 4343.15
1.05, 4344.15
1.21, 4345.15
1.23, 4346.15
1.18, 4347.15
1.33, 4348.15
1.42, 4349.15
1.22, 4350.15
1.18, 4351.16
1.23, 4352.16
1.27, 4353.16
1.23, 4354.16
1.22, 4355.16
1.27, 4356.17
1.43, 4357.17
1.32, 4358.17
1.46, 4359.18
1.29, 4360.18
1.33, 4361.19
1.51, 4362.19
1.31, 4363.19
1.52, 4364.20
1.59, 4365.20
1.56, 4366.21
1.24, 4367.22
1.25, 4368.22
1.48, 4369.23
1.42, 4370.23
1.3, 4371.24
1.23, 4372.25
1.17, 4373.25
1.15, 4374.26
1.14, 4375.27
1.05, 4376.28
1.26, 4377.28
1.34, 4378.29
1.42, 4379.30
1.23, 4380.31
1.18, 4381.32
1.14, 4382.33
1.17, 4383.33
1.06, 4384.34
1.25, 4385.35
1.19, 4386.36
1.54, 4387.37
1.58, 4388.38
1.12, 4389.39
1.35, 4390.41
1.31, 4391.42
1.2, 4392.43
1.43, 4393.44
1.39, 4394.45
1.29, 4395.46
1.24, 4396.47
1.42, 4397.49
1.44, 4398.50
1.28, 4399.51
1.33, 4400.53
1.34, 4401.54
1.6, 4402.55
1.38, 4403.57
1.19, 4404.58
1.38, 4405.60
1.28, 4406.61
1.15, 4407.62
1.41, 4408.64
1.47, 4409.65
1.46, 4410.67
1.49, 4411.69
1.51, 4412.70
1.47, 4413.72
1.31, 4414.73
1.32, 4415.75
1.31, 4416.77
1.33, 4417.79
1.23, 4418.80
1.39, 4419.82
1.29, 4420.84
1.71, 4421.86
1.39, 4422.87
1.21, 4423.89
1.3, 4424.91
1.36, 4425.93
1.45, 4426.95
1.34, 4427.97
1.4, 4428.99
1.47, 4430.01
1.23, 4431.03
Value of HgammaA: -1.7 AA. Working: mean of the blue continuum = 1.18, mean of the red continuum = 1.31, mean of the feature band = 1.28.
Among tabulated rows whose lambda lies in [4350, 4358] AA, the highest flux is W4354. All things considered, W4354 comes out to 1.43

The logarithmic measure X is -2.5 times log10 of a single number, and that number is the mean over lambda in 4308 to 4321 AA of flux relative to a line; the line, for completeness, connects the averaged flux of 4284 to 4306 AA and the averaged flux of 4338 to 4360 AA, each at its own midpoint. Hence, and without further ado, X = -0.02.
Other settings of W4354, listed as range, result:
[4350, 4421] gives 1.6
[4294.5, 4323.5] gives 1.48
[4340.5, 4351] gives 1.42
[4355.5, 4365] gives 1.52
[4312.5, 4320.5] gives 1.47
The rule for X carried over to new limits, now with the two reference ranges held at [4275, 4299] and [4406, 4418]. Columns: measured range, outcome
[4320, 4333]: -0.03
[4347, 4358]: 0.02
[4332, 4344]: 0.02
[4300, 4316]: 0.11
